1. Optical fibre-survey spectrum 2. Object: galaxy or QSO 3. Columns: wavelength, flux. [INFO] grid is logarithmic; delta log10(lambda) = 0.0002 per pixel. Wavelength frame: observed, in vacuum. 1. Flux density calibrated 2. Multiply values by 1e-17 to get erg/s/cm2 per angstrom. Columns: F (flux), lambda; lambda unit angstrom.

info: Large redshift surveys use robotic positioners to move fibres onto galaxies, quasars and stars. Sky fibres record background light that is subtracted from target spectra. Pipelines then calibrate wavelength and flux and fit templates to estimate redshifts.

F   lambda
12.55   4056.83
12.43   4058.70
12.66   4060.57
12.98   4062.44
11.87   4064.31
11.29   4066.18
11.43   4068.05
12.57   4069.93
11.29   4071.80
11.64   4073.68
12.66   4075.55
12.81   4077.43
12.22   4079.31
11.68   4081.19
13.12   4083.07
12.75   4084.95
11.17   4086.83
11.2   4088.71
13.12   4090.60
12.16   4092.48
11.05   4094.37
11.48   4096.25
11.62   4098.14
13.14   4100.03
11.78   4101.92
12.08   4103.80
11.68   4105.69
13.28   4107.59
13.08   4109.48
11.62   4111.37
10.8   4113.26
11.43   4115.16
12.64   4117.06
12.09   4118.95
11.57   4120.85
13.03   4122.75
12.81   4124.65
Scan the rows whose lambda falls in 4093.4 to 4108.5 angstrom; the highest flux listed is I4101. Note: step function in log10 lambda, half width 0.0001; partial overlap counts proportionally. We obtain 13.28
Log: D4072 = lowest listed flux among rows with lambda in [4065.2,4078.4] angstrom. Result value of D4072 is 11.29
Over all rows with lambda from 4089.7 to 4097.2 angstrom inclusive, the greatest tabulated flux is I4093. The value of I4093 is 13.12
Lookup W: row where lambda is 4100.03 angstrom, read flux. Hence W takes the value 13.14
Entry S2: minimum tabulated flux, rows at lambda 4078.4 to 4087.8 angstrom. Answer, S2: 11.17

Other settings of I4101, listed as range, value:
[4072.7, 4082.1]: 12.81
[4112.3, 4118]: 12.64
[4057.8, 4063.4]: 12.98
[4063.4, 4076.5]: 12.66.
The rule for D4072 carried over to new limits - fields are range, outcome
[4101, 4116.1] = 10.8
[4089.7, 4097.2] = 11.05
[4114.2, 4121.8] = 11.43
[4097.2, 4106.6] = 11.62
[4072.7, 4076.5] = 11.64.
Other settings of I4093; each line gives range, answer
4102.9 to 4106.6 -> 12.08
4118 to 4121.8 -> 12.09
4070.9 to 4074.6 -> 11.64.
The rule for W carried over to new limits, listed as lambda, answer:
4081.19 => 11.68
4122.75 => 13.03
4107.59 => 13.28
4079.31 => 12.22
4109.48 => 13.08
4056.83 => 12.55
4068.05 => 11.43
